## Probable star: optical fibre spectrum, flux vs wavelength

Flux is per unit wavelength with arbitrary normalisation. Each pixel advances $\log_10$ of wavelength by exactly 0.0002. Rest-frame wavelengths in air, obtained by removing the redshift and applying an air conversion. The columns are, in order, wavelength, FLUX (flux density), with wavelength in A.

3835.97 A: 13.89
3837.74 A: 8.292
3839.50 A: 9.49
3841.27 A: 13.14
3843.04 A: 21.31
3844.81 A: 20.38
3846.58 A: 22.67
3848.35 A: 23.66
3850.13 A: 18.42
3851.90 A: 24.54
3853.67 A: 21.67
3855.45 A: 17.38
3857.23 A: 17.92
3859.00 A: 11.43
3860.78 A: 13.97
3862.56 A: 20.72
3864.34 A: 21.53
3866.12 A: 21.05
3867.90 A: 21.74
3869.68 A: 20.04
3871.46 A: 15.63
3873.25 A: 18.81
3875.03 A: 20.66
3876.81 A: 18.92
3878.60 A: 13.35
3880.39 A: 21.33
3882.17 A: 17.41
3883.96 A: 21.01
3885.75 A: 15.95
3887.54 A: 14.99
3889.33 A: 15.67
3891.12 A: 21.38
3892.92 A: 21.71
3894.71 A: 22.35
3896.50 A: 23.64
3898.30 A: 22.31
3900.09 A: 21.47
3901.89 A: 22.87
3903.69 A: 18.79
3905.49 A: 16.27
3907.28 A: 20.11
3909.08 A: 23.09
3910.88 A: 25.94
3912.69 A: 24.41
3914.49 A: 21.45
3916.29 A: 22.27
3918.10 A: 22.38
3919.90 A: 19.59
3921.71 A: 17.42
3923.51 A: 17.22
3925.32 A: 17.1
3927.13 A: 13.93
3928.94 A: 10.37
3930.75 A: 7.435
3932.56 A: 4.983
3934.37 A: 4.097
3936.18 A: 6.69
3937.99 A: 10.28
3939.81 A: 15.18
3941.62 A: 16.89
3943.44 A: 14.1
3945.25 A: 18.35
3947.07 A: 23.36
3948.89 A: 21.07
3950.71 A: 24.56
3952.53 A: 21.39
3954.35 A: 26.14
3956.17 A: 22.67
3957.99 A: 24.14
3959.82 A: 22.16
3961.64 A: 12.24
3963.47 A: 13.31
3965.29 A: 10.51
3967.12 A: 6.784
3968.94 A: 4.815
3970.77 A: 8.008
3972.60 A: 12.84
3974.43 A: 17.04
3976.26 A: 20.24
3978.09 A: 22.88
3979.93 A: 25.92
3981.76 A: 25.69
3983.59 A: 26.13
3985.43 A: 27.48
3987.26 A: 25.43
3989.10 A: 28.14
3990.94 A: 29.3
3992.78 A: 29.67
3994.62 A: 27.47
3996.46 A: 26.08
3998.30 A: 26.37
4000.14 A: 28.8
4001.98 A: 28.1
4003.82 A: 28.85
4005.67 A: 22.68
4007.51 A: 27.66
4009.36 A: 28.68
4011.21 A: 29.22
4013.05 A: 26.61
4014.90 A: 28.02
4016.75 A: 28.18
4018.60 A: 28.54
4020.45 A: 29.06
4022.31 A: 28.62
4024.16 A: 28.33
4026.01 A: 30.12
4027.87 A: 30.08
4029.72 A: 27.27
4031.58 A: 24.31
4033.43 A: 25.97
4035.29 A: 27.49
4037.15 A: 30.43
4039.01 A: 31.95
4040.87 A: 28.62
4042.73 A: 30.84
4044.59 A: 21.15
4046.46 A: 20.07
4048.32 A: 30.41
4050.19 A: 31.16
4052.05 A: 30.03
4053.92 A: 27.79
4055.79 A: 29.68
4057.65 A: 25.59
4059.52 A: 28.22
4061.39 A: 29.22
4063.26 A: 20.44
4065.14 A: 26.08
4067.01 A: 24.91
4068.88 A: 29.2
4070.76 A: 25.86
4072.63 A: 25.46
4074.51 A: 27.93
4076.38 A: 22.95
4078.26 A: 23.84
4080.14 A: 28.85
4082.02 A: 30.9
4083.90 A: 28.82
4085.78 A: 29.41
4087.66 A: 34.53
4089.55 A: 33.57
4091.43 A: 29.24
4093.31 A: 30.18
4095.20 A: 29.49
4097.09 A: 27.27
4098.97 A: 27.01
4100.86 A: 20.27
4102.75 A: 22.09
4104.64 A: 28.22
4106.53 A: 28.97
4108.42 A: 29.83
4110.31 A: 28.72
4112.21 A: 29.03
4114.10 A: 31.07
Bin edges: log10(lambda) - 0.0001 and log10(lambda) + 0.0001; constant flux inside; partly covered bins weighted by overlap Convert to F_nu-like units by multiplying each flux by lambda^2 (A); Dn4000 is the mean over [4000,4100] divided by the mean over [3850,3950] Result 1.7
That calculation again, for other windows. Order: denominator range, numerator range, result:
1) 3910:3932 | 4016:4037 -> 1.64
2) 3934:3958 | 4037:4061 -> 1.65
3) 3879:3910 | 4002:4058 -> 1.50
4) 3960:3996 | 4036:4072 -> 1.43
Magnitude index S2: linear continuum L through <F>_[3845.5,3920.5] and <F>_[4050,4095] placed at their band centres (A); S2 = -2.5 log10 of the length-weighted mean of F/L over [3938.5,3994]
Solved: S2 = 0.188 mag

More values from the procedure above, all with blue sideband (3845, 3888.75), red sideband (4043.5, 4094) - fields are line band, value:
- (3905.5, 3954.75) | 0.24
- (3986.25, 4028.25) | -0.12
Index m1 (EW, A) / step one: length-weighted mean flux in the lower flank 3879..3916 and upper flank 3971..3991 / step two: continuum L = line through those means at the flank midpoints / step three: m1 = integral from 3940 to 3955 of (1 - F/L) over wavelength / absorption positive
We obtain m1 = 1.1 A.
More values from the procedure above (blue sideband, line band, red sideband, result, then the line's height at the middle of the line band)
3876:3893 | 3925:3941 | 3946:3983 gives 7.33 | 18.2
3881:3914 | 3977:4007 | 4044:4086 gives -3.32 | 24.1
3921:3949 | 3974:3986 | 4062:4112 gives -4.19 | 17.6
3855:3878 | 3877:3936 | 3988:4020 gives 8.10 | 21.1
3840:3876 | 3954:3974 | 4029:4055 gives 7.83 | 24.1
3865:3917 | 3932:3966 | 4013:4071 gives 9.62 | 23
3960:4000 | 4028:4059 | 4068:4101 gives -3.14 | 25.2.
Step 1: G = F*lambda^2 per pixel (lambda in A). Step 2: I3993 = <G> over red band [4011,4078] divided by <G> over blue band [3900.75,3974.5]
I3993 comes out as 1.74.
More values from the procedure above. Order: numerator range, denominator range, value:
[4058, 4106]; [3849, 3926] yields 1.53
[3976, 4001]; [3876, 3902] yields 1.43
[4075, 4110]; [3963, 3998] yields 1.44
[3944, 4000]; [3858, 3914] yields 1.12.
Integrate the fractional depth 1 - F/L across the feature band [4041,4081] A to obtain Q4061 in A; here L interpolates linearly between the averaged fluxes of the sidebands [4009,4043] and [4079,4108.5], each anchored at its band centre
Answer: 2.6 A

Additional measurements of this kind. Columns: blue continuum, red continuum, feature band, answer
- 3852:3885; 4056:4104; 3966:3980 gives 5.44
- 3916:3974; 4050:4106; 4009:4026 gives -4.99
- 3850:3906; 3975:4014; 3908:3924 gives 0.01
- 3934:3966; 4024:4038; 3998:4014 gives -1.82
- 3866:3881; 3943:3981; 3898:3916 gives -3.09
